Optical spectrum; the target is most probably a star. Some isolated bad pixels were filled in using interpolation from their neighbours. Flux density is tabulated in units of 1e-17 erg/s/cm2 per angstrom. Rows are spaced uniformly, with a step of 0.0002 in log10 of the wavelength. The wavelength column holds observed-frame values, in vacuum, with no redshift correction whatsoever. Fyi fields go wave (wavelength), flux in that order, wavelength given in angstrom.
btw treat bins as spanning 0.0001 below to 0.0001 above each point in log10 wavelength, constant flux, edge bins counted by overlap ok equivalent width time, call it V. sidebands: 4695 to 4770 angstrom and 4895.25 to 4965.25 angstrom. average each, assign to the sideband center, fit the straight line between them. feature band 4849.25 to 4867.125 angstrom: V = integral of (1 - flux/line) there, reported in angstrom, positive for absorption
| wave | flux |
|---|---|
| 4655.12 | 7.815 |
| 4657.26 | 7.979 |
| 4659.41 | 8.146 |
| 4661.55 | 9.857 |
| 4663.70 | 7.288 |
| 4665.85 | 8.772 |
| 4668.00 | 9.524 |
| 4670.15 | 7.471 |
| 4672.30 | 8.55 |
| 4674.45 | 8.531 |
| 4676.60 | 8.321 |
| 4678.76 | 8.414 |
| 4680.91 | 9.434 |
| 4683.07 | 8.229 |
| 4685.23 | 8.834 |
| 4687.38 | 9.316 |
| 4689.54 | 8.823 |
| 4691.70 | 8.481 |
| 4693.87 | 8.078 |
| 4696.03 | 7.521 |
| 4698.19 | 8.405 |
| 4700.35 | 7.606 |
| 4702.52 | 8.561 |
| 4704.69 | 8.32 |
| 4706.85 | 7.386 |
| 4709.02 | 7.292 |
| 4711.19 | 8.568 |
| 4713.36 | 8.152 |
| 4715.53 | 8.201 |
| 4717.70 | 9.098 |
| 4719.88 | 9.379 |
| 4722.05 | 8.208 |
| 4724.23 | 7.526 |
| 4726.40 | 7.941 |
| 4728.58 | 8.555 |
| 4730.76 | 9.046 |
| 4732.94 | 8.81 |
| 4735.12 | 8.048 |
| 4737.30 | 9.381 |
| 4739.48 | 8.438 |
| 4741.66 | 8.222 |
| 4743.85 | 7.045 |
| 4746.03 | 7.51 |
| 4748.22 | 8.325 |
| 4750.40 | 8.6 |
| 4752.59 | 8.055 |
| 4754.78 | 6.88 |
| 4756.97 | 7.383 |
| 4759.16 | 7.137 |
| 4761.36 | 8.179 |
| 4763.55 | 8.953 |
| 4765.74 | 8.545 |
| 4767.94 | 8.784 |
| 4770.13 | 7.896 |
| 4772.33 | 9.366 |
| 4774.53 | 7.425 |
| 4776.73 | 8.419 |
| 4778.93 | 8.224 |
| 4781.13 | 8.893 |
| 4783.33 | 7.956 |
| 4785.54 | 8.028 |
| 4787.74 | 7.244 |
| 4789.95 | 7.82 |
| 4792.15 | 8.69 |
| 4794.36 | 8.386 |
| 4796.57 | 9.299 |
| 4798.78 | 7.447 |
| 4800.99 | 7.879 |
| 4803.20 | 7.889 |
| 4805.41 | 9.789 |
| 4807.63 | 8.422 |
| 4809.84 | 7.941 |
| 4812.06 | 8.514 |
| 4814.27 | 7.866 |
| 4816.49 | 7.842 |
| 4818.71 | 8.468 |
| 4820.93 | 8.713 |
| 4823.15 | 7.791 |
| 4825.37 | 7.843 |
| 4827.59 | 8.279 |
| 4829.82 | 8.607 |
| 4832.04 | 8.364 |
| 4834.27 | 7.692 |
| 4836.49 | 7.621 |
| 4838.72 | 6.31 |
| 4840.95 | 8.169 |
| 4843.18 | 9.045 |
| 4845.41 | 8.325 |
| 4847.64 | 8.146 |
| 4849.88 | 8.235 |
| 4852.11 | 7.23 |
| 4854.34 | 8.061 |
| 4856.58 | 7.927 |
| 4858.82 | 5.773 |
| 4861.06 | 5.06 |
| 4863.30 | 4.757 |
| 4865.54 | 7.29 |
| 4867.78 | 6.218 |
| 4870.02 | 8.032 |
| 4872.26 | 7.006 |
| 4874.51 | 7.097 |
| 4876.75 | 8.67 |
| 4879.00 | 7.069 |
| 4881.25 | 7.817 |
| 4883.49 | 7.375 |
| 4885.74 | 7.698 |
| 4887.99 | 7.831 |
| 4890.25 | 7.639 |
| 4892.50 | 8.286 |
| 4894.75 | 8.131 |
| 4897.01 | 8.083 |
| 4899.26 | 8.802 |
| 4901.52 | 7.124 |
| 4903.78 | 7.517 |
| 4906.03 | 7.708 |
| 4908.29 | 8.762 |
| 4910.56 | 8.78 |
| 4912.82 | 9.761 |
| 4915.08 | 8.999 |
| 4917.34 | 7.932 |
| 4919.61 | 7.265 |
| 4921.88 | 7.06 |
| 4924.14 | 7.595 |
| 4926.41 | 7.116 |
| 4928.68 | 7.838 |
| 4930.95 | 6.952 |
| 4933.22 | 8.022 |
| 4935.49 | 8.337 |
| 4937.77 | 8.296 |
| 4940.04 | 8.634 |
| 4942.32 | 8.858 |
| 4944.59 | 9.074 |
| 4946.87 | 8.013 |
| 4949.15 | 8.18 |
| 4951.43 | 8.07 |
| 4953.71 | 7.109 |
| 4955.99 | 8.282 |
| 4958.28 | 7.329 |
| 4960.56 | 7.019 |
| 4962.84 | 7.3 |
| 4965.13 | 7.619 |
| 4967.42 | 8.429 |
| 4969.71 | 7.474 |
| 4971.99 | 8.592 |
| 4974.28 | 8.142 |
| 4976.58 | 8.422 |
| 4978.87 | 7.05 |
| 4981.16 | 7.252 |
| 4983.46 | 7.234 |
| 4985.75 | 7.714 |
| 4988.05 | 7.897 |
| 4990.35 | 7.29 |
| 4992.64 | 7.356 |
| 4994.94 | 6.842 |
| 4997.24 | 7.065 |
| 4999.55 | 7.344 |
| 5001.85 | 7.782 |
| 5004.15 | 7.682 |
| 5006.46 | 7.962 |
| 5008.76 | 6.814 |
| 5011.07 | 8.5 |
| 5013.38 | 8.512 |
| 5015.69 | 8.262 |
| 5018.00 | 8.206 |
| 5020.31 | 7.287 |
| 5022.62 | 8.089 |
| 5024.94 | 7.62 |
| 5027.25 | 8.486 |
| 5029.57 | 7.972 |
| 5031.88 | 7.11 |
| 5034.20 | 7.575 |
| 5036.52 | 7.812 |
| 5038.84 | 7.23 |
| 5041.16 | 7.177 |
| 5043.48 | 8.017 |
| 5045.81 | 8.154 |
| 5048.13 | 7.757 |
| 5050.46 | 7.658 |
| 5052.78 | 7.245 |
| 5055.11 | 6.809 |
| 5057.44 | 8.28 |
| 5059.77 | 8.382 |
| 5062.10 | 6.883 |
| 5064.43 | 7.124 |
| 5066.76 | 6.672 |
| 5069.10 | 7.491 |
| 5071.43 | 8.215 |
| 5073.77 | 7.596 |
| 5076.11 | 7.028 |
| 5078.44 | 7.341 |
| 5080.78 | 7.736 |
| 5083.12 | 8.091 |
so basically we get 2.9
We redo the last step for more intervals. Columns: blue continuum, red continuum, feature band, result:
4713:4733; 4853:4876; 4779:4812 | -2.92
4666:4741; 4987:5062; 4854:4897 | 4.12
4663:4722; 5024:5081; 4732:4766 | 0.77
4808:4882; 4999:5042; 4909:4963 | -2.14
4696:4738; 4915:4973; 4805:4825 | -0.44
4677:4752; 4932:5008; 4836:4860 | 1.05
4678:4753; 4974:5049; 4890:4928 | -0.63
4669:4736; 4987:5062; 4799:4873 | 3.24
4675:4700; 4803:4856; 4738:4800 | 1.28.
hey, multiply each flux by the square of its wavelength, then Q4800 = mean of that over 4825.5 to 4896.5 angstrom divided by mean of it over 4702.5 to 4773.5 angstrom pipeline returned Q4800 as 0.97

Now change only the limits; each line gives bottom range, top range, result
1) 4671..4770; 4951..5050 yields 1.04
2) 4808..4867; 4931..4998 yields 1.07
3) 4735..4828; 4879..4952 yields 1.04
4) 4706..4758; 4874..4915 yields 1.05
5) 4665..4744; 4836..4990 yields 1.00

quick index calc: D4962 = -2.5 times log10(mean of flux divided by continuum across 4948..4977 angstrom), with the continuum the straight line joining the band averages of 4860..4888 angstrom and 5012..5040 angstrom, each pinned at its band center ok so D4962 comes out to -0.04 mag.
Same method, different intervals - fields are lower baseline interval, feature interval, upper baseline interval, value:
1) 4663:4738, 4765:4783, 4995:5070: -0.024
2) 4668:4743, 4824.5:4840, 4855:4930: 0.003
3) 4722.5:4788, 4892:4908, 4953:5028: -0.014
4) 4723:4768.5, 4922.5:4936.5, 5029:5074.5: 0.024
